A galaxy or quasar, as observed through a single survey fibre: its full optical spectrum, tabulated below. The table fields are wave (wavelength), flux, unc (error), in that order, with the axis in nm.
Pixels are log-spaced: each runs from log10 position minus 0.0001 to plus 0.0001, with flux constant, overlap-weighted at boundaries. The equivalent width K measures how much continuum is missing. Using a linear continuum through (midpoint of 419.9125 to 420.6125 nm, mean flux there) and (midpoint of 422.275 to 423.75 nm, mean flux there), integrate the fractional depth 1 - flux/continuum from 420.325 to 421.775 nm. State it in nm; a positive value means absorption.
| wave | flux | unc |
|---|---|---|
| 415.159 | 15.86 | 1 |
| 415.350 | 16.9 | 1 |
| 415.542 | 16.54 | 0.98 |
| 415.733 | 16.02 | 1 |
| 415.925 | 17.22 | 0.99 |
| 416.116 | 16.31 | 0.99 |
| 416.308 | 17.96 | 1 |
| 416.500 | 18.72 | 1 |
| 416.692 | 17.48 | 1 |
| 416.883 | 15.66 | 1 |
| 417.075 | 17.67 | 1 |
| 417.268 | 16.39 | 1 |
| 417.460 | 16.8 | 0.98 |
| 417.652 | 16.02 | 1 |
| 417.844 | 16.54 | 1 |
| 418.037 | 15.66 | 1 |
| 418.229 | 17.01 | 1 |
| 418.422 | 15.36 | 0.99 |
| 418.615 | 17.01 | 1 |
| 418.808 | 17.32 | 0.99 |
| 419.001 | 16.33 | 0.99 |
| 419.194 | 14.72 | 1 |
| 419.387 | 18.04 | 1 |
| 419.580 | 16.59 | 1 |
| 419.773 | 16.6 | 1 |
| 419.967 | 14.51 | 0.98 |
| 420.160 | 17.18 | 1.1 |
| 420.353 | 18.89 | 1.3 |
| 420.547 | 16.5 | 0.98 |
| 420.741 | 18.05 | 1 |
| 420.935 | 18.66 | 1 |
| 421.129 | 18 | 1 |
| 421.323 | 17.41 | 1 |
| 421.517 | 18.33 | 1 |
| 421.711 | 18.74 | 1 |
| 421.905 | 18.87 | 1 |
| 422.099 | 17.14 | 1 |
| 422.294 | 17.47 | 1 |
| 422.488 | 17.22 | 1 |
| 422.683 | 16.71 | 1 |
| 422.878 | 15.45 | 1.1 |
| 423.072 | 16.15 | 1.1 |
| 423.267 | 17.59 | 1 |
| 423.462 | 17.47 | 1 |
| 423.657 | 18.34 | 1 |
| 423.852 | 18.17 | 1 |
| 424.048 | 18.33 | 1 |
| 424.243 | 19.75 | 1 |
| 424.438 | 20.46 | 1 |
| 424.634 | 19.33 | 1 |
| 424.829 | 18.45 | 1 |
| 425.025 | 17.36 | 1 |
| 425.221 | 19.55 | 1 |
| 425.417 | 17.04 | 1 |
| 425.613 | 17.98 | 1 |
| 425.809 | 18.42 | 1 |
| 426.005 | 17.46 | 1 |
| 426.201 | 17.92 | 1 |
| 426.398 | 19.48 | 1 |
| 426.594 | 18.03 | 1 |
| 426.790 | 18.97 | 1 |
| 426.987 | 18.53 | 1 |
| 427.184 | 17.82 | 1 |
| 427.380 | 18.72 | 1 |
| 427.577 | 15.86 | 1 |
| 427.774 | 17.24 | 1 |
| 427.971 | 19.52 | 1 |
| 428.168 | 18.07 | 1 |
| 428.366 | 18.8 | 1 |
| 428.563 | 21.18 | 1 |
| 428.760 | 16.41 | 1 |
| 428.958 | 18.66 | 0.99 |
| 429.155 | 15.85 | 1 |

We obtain -0.09 nm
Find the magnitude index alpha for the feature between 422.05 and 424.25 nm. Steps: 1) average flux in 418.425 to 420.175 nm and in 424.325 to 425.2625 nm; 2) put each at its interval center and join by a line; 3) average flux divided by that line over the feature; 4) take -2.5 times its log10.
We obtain 0.05 mag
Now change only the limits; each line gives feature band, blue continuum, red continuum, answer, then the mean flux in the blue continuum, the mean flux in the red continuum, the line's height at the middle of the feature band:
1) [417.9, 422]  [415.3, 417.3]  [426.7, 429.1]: 0.02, 17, 18.3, 17.4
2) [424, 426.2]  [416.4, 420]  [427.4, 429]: -0.05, 16.6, 18.2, 17.7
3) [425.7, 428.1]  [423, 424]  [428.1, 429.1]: 0.00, 17.6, 18.5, 18.2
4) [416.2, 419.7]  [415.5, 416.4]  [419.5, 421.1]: 0.02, 16.8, 17.2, 17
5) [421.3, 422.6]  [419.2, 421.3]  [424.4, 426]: -0.02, 17.2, 18.4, 17.6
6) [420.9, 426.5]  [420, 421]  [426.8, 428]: -0.02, 17.6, 17.9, 17.8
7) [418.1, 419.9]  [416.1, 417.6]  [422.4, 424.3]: 0.05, 17.1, 17.5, 17.2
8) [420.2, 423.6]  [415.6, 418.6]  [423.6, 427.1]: 0.01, 16.7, 18.5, 17.8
